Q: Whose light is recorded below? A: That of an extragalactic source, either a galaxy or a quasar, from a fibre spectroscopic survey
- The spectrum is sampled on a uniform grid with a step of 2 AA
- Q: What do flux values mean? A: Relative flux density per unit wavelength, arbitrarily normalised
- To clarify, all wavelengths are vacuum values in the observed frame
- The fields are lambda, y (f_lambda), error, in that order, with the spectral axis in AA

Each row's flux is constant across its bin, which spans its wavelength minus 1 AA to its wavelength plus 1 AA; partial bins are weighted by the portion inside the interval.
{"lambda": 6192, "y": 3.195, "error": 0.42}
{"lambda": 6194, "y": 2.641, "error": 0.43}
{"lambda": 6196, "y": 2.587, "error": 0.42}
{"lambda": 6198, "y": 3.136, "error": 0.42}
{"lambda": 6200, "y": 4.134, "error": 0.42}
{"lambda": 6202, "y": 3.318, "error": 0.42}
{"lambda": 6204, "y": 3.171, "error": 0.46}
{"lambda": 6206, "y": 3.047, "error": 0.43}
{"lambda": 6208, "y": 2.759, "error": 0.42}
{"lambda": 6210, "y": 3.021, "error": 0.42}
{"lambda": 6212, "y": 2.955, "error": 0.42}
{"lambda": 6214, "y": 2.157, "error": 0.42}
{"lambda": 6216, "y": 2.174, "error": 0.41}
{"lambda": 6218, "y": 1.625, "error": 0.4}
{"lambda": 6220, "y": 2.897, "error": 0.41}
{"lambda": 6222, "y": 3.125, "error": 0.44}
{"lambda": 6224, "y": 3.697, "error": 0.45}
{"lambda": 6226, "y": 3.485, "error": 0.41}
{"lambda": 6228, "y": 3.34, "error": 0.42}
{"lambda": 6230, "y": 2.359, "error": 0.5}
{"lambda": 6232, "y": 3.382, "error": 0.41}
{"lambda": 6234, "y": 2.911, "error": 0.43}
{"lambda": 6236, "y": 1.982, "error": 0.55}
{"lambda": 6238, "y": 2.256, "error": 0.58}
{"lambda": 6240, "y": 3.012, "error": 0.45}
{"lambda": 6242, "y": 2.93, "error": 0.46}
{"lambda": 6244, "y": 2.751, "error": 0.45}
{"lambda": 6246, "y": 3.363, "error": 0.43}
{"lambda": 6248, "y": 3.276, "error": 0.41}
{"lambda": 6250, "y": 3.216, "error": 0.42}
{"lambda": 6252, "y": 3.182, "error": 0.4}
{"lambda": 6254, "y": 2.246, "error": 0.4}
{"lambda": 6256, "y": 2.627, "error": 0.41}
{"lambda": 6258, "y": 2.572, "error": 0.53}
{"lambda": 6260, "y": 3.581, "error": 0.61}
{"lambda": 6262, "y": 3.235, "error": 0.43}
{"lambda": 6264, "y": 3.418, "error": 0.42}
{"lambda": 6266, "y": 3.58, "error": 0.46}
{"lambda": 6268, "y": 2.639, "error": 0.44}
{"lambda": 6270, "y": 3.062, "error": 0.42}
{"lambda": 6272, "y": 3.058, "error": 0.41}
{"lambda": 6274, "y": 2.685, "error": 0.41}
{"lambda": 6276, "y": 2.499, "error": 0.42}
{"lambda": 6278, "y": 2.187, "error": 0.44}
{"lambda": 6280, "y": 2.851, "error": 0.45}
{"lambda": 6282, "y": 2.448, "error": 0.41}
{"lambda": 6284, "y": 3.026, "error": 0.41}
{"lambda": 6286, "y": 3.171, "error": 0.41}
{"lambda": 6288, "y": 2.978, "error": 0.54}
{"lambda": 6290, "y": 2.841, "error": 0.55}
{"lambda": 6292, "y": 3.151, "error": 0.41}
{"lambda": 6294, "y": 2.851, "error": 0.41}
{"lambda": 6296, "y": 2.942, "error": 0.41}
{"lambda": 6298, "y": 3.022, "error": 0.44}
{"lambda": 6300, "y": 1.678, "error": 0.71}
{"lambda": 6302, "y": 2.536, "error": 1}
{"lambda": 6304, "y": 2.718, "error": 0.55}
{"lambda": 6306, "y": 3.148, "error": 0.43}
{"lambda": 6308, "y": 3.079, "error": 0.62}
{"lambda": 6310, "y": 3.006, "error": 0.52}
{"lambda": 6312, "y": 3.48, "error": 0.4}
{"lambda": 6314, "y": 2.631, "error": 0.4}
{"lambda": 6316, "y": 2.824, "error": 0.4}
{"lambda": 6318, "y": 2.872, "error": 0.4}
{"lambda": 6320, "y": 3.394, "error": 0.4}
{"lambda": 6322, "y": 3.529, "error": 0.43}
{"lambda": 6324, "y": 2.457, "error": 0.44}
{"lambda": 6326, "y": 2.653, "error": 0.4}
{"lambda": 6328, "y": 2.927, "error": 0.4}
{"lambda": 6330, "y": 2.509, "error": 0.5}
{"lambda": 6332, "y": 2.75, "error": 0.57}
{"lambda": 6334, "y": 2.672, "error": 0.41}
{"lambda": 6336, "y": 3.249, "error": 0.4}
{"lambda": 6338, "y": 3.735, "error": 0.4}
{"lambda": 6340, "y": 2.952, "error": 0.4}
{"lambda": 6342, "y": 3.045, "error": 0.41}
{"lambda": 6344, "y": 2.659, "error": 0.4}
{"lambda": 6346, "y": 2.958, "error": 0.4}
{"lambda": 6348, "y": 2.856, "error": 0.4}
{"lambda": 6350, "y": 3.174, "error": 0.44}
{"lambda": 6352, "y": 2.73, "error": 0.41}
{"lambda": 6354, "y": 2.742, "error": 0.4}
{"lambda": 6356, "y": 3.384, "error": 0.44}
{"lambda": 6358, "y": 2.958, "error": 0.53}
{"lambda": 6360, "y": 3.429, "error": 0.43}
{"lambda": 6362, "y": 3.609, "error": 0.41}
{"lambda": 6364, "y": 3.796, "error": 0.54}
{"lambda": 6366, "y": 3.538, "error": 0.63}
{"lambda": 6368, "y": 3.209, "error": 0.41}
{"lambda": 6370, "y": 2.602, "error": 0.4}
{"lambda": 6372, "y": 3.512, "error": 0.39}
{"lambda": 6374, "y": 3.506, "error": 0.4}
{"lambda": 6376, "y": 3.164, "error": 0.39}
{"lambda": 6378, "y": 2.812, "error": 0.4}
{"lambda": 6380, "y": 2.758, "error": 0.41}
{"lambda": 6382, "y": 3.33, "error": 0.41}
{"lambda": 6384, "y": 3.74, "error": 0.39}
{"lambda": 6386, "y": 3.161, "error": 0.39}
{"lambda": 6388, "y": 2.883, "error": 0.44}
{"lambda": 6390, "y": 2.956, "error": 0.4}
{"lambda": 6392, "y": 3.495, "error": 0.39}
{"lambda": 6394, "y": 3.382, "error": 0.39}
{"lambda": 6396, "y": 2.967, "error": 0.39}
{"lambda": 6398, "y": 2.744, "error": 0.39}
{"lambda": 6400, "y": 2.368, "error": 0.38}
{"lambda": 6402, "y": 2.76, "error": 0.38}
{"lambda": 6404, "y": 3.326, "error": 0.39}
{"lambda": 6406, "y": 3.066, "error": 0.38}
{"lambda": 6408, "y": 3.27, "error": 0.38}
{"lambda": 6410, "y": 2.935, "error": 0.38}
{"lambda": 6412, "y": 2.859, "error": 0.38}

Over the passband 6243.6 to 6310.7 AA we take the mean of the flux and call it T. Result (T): 2.9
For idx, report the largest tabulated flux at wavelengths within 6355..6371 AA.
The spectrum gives 3.796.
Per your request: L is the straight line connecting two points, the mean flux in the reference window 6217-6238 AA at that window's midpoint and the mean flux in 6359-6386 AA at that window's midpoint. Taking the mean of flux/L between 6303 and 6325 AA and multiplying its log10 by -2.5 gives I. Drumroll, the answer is 0.04 mag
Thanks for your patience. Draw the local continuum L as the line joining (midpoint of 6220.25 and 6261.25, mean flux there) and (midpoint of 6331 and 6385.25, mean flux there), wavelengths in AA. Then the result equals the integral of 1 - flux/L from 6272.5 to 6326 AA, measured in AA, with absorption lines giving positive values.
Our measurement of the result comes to 3.7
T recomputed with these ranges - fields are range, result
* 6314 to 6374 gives 3.06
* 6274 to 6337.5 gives 2.85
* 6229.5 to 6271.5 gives 2.94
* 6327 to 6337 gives 2.82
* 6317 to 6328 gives 2.98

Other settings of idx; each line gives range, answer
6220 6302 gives 3.697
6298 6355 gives 3.735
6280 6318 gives 3.48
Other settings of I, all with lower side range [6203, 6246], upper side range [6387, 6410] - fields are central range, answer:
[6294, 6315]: 0.03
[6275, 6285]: 0.11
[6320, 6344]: -0.01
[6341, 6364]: -0.04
